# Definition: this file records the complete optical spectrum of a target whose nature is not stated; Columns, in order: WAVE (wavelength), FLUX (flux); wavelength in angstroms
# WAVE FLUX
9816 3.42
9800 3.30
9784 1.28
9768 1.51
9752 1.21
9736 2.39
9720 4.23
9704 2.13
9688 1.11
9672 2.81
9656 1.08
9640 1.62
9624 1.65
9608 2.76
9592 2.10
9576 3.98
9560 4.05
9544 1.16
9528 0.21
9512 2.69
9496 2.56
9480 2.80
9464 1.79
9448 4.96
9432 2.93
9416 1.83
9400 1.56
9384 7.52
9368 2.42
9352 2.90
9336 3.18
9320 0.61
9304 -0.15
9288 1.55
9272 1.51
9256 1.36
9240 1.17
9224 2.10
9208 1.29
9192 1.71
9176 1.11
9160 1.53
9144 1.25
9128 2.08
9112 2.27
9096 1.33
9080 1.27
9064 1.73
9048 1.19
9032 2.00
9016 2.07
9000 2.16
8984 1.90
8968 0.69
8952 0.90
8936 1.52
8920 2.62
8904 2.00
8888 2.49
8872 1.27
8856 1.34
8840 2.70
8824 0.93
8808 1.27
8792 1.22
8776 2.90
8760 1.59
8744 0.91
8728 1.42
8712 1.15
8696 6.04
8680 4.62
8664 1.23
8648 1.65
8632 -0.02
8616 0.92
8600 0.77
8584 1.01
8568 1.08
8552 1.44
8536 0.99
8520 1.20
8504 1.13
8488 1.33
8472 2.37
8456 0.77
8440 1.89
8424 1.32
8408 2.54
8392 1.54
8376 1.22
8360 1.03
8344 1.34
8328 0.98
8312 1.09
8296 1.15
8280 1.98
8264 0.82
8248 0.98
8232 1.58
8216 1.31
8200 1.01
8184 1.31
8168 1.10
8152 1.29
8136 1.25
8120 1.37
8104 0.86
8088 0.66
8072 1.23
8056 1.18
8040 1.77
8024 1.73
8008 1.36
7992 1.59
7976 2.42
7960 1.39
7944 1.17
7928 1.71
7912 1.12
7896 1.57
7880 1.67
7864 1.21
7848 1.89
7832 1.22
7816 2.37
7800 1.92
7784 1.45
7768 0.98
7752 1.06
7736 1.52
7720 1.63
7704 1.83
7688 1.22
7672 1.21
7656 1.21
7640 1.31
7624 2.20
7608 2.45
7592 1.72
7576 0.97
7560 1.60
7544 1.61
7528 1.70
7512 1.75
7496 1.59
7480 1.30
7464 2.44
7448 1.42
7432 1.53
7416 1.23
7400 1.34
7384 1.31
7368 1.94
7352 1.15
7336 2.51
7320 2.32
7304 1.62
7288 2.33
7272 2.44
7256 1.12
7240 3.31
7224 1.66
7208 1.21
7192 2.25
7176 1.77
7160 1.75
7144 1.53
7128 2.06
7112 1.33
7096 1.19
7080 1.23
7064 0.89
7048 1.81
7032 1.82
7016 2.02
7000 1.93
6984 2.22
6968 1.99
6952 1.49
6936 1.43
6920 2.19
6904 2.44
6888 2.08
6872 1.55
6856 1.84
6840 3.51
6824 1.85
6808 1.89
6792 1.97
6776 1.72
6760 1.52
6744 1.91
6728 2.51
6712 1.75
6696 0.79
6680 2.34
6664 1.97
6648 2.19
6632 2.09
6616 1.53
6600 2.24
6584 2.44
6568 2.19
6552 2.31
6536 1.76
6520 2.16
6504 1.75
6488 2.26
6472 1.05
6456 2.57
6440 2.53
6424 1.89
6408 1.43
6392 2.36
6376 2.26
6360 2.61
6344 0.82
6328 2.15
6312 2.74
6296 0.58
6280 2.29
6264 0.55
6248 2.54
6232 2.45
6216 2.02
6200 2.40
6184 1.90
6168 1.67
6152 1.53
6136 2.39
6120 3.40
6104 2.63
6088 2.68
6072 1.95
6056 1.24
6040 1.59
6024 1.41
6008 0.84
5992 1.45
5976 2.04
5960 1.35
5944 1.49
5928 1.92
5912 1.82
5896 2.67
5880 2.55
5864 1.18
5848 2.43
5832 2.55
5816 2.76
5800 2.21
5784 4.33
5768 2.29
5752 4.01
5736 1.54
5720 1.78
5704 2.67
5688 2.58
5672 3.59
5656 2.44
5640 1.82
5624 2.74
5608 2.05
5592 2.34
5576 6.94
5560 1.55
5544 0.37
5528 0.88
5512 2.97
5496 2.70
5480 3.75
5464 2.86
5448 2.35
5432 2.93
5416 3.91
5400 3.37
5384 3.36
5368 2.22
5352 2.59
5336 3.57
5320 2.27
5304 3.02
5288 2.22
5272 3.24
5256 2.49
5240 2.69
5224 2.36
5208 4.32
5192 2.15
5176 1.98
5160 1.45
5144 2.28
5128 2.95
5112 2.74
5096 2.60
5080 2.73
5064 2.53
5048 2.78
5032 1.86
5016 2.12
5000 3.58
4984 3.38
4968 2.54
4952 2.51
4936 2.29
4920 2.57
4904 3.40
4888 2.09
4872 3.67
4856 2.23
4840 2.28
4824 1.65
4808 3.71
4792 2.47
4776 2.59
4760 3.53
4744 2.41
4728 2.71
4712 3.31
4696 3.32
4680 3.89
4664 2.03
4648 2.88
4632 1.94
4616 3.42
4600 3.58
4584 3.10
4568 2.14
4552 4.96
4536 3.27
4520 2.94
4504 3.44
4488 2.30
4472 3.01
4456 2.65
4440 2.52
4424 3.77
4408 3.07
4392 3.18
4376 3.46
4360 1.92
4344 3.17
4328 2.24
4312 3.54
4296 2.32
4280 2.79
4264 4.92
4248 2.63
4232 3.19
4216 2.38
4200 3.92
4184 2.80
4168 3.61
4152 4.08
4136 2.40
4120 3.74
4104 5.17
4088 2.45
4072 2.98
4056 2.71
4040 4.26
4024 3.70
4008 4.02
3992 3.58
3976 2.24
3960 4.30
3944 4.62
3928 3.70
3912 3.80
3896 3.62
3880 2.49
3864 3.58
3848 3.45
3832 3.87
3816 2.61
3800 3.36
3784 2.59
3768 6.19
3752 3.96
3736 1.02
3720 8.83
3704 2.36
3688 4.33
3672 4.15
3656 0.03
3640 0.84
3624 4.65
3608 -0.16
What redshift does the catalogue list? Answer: 1.33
